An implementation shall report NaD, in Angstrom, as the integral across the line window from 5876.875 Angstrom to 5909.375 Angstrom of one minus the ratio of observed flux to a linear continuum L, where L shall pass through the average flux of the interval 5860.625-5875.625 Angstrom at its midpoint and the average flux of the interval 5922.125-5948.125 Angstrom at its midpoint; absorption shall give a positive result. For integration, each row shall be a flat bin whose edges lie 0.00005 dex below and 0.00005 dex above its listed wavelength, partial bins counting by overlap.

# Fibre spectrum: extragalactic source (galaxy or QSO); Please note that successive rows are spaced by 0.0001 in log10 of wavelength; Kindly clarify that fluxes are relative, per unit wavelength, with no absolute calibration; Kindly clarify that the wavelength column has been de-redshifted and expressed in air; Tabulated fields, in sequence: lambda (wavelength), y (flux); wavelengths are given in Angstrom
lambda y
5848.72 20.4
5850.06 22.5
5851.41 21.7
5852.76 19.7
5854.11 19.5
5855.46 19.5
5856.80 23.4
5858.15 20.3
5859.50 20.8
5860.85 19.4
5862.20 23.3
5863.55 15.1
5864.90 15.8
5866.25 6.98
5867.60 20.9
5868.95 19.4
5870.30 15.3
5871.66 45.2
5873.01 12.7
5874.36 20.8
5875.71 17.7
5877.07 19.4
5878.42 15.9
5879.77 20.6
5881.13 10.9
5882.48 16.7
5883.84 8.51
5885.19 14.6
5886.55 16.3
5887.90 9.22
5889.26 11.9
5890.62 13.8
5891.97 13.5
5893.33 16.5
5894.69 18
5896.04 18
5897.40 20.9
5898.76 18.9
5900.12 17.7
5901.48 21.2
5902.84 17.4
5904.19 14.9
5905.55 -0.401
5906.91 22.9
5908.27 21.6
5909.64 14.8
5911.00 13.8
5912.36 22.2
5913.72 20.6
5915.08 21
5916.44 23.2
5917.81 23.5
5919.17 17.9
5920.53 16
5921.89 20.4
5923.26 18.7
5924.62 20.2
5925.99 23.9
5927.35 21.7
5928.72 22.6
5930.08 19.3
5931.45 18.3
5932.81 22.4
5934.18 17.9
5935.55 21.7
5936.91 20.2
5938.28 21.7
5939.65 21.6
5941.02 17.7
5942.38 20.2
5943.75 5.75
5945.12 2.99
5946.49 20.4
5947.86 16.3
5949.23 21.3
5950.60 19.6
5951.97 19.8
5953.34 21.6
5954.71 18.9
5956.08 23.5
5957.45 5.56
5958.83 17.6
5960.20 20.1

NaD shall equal 5.8 Angstrom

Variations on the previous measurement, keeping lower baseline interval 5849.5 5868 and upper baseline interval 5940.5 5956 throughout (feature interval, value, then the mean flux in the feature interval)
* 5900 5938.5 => -3.3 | 19.2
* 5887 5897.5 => 2.0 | 14.9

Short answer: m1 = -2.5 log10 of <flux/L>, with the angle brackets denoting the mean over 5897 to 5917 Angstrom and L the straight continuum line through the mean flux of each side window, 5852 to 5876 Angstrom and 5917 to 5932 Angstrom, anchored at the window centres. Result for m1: 0.12 mag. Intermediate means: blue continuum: 19.8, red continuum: 20.3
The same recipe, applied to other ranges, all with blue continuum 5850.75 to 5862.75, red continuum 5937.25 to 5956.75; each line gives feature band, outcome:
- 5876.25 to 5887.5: 0.30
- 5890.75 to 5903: 0.10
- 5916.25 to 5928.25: -0.10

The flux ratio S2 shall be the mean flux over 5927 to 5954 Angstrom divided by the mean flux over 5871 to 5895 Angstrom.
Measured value 1.1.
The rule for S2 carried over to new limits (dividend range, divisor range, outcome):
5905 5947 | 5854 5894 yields 1.07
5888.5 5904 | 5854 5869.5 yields 0.91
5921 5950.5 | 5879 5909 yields 1.20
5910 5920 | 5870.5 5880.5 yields 0.94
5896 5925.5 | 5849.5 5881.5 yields 0.95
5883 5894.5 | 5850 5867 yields 0.70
